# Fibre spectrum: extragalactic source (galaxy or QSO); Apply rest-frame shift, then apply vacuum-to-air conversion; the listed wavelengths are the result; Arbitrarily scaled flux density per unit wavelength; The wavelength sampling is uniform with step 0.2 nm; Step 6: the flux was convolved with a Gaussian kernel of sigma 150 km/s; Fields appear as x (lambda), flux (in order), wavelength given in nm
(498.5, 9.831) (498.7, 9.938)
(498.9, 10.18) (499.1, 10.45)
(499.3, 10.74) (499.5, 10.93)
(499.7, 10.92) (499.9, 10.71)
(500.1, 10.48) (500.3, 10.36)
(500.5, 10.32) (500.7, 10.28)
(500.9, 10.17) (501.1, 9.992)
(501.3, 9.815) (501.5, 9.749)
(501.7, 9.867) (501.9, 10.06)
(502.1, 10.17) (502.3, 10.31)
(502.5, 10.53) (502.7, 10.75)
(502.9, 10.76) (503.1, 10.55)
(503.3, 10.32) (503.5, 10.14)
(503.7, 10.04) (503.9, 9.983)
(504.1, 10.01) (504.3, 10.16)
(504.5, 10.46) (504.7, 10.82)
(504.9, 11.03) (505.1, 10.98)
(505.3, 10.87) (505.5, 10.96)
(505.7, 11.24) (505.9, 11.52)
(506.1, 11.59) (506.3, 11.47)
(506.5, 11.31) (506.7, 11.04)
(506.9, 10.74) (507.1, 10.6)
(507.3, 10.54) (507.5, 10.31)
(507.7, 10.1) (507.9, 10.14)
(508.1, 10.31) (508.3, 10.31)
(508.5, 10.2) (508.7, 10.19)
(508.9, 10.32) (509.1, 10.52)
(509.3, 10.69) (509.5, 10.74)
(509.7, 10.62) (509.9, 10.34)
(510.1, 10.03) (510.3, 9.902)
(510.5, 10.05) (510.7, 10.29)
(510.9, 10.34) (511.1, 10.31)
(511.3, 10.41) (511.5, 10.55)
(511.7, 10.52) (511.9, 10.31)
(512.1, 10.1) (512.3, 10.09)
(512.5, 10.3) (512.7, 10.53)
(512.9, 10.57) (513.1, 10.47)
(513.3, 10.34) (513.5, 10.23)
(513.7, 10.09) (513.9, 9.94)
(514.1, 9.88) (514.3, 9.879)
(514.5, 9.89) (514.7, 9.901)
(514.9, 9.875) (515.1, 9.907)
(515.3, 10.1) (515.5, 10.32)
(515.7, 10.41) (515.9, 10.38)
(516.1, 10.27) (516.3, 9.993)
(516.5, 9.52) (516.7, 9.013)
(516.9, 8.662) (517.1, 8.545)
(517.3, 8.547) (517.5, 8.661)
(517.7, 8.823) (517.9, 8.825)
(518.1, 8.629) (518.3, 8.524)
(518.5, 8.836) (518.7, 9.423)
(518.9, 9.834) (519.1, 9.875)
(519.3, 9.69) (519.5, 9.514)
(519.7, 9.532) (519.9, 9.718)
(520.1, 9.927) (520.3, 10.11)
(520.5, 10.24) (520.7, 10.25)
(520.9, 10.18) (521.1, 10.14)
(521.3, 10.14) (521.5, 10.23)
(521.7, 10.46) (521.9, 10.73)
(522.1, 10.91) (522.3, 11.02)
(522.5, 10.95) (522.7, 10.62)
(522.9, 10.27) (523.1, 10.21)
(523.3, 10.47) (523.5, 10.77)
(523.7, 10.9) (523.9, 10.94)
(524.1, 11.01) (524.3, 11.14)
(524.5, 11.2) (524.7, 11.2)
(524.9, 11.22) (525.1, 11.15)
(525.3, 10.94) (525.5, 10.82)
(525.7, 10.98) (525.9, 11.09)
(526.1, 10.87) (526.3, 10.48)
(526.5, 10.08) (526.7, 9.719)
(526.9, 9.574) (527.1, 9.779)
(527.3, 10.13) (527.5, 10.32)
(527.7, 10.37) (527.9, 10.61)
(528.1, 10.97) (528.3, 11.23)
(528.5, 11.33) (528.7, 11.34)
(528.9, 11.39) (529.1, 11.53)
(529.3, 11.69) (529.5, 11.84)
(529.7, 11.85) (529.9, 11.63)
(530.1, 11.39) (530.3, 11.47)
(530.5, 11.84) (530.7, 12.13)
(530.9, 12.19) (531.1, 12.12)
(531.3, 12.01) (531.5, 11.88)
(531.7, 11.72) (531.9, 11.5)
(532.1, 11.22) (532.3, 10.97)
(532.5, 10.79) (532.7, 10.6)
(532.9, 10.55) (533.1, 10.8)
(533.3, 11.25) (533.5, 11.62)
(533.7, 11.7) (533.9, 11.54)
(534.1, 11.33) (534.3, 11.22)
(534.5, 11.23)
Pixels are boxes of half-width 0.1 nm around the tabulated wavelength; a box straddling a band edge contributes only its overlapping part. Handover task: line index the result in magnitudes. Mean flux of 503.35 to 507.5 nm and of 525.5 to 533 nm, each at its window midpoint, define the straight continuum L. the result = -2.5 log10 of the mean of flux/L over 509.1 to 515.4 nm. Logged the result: 0.06 mag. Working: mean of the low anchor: 10.8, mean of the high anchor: 11.1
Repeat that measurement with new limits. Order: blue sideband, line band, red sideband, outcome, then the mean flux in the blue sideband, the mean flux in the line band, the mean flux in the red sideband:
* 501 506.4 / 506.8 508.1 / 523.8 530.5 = 0.02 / 10.5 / 10.4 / 11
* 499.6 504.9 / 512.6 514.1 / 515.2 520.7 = -0.06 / 10.3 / 10.3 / 9.49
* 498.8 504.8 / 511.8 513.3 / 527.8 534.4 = 0.04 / 10.3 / 10.3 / 11.4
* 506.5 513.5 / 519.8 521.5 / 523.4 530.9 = 0.07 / 10.4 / 10.1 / 11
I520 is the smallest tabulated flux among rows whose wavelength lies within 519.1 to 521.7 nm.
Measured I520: 9.514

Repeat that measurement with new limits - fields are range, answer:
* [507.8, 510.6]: 9.902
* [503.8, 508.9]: 9.983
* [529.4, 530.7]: 11.39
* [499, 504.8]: 9.749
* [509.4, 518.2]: 8.545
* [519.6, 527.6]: 9.532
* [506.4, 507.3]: 10.54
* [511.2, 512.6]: 10.09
